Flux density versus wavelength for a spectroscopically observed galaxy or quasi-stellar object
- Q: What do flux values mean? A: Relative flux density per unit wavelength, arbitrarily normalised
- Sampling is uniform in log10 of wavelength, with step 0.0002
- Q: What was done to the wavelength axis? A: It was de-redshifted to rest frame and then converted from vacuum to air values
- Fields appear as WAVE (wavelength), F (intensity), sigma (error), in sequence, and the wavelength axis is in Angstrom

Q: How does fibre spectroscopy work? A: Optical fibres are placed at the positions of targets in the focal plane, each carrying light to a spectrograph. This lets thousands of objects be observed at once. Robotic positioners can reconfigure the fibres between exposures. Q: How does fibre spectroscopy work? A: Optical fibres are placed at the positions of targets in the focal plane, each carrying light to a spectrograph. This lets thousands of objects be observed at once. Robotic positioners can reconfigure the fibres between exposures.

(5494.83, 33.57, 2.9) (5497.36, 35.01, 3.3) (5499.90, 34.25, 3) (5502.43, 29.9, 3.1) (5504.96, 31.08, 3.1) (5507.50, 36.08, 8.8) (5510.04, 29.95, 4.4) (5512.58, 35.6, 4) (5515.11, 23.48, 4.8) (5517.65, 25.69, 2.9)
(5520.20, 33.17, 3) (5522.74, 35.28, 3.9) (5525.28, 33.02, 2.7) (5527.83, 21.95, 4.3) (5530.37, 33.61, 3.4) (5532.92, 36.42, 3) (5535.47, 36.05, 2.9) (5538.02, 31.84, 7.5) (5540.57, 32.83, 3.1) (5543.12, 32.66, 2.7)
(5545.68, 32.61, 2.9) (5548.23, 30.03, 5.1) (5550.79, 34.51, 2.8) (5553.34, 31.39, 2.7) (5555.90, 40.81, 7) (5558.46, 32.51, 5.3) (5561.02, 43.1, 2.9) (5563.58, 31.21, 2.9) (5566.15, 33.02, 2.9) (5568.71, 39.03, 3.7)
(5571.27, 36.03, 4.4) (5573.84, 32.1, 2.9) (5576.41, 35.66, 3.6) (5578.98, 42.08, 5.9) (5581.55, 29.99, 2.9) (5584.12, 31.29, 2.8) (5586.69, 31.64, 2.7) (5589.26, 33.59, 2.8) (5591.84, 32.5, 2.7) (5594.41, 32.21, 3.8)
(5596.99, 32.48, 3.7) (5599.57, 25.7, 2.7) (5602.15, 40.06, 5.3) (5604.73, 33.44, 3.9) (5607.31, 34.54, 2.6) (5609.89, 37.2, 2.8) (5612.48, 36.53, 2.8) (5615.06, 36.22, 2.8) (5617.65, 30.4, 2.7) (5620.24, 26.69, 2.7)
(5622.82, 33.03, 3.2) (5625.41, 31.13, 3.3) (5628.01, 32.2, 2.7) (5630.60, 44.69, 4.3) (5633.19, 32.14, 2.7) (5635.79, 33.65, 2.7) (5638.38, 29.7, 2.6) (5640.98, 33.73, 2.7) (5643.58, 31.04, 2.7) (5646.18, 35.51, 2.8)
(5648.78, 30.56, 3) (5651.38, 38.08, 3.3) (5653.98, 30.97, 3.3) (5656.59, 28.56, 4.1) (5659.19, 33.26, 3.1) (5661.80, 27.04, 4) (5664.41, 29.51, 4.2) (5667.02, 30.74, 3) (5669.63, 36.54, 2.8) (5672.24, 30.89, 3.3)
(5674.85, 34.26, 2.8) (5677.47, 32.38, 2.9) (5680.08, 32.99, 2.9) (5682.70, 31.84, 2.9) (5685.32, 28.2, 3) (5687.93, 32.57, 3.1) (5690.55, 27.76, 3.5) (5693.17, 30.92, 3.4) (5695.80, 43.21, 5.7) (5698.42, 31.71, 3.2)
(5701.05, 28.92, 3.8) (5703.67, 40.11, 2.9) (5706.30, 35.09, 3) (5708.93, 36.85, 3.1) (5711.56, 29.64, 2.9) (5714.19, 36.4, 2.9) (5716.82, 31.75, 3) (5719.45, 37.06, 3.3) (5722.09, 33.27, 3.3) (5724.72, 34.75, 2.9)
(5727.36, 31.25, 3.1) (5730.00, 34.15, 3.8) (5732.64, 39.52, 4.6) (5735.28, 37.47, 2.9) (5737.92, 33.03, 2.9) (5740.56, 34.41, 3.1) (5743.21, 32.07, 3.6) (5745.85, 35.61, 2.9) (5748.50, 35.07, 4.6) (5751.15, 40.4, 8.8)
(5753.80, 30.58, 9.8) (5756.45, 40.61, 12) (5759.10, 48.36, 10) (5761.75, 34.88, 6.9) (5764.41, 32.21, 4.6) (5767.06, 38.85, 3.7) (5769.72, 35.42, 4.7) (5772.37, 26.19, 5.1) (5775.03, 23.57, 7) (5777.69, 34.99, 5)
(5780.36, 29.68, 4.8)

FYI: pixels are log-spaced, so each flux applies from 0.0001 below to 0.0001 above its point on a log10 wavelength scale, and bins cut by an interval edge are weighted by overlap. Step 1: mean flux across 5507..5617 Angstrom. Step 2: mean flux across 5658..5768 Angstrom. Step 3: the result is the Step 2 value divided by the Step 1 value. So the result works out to 1.0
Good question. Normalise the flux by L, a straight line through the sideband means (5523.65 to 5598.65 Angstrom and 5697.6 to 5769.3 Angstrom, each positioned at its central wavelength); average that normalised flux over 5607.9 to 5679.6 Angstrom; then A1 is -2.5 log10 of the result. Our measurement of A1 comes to 0.05 mag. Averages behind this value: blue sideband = 33.6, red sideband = 35.4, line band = 32.9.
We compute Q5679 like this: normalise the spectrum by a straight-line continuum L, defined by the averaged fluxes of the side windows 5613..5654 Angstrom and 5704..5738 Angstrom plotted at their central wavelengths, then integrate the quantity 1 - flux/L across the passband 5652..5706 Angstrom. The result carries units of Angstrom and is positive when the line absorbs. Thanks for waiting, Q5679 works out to 2.9 Angstrom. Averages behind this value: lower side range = 33.2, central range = 32.3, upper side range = 34.8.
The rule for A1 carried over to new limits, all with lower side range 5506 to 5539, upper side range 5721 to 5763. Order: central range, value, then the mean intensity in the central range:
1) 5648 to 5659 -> 0.07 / 32.2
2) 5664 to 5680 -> 0.07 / 32.6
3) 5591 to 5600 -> 0.07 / 31.1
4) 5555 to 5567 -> -0.12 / 36.1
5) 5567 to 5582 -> -0.11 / 36.1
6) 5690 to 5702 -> 0.07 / 32.9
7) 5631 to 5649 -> 0.03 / 33.1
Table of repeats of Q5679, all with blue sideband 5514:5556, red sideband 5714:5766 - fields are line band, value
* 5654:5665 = 1.4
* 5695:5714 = 0.0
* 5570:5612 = -1.2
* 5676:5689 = 1.1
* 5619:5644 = 0.6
